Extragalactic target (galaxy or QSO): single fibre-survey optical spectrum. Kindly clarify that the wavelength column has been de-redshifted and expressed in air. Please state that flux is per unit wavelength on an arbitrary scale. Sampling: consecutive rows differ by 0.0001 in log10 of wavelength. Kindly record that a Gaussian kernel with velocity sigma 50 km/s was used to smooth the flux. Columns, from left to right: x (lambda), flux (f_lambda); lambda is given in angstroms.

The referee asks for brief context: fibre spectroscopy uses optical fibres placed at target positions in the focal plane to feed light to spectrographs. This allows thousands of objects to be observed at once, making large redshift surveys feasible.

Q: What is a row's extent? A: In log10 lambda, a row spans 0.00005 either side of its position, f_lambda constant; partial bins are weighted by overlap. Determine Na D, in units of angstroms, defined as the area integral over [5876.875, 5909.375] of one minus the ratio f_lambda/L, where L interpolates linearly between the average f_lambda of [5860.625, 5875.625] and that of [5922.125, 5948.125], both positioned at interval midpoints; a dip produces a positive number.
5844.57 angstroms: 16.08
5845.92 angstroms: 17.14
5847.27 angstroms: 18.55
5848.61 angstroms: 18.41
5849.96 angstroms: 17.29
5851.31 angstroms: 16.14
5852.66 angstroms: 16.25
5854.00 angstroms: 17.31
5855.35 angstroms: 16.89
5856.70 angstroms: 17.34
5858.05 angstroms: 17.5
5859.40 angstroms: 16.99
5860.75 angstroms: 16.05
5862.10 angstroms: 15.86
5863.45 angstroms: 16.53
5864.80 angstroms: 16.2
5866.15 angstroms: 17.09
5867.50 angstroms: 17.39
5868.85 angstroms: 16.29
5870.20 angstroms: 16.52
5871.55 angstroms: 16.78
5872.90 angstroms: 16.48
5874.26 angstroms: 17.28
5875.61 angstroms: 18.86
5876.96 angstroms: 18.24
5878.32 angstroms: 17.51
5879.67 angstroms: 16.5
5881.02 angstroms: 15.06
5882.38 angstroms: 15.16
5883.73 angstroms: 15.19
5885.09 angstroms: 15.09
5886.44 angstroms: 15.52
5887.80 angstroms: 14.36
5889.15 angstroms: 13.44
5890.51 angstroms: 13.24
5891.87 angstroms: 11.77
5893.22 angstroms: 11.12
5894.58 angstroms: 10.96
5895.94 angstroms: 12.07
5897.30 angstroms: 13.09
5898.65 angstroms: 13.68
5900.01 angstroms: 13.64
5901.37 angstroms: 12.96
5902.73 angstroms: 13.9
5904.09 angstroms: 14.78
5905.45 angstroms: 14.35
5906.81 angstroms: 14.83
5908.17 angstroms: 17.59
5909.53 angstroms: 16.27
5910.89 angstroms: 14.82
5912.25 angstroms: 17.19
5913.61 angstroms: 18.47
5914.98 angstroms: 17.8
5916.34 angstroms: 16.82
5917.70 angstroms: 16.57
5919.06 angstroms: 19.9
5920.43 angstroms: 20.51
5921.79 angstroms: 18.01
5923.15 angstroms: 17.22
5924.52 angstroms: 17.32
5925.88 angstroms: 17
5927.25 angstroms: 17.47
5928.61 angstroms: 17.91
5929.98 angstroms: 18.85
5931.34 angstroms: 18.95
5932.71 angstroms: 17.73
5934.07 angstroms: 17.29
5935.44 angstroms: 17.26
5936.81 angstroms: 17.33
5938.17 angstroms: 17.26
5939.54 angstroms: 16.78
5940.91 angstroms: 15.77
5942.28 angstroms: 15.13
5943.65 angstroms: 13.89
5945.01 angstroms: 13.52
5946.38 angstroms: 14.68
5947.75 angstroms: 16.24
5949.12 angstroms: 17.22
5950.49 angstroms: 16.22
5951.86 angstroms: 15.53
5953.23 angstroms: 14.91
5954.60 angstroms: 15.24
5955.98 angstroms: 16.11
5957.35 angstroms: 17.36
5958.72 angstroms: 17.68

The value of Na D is 4.7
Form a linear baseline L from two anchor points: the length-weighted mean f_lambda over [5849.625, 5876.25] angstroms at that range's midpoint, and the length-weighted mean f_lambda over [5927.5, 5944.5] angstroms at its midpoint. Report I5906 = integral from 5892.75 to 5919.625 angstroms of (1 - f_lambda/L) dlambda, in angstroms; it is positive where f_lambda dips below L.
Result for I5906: 3.0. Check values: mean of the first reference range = 16.8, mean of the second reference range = 17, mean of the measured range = 15.1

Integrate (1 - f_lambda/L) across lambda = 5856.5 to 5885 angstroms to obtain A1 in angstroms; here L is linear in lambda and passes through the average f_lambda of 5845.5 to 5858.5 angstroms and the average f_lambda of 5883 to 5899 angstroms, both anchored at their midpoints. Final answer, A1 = -2.47 angstroms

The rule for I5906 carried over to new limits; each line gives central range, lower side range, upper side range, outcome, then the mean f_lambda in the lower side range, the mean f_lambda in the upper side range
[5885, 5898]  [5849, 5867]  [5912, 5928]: 3.3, 16.8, 17.9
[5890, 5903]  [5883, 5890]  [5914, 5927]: 2.5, 14.7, 17.9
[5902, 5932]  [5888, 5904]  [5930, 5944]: -4.4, 12.8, 16.9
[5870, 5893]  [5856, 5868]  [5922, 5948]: 1.6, 16.8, 16.7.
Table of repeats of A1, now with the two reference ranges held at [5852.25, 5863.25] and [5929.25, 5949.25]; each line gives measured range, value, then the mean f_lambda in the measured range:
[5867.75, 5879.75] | -0.3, 17.2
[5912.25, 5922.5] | -1.0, 18.2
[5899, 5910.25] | 1.3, 14.8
